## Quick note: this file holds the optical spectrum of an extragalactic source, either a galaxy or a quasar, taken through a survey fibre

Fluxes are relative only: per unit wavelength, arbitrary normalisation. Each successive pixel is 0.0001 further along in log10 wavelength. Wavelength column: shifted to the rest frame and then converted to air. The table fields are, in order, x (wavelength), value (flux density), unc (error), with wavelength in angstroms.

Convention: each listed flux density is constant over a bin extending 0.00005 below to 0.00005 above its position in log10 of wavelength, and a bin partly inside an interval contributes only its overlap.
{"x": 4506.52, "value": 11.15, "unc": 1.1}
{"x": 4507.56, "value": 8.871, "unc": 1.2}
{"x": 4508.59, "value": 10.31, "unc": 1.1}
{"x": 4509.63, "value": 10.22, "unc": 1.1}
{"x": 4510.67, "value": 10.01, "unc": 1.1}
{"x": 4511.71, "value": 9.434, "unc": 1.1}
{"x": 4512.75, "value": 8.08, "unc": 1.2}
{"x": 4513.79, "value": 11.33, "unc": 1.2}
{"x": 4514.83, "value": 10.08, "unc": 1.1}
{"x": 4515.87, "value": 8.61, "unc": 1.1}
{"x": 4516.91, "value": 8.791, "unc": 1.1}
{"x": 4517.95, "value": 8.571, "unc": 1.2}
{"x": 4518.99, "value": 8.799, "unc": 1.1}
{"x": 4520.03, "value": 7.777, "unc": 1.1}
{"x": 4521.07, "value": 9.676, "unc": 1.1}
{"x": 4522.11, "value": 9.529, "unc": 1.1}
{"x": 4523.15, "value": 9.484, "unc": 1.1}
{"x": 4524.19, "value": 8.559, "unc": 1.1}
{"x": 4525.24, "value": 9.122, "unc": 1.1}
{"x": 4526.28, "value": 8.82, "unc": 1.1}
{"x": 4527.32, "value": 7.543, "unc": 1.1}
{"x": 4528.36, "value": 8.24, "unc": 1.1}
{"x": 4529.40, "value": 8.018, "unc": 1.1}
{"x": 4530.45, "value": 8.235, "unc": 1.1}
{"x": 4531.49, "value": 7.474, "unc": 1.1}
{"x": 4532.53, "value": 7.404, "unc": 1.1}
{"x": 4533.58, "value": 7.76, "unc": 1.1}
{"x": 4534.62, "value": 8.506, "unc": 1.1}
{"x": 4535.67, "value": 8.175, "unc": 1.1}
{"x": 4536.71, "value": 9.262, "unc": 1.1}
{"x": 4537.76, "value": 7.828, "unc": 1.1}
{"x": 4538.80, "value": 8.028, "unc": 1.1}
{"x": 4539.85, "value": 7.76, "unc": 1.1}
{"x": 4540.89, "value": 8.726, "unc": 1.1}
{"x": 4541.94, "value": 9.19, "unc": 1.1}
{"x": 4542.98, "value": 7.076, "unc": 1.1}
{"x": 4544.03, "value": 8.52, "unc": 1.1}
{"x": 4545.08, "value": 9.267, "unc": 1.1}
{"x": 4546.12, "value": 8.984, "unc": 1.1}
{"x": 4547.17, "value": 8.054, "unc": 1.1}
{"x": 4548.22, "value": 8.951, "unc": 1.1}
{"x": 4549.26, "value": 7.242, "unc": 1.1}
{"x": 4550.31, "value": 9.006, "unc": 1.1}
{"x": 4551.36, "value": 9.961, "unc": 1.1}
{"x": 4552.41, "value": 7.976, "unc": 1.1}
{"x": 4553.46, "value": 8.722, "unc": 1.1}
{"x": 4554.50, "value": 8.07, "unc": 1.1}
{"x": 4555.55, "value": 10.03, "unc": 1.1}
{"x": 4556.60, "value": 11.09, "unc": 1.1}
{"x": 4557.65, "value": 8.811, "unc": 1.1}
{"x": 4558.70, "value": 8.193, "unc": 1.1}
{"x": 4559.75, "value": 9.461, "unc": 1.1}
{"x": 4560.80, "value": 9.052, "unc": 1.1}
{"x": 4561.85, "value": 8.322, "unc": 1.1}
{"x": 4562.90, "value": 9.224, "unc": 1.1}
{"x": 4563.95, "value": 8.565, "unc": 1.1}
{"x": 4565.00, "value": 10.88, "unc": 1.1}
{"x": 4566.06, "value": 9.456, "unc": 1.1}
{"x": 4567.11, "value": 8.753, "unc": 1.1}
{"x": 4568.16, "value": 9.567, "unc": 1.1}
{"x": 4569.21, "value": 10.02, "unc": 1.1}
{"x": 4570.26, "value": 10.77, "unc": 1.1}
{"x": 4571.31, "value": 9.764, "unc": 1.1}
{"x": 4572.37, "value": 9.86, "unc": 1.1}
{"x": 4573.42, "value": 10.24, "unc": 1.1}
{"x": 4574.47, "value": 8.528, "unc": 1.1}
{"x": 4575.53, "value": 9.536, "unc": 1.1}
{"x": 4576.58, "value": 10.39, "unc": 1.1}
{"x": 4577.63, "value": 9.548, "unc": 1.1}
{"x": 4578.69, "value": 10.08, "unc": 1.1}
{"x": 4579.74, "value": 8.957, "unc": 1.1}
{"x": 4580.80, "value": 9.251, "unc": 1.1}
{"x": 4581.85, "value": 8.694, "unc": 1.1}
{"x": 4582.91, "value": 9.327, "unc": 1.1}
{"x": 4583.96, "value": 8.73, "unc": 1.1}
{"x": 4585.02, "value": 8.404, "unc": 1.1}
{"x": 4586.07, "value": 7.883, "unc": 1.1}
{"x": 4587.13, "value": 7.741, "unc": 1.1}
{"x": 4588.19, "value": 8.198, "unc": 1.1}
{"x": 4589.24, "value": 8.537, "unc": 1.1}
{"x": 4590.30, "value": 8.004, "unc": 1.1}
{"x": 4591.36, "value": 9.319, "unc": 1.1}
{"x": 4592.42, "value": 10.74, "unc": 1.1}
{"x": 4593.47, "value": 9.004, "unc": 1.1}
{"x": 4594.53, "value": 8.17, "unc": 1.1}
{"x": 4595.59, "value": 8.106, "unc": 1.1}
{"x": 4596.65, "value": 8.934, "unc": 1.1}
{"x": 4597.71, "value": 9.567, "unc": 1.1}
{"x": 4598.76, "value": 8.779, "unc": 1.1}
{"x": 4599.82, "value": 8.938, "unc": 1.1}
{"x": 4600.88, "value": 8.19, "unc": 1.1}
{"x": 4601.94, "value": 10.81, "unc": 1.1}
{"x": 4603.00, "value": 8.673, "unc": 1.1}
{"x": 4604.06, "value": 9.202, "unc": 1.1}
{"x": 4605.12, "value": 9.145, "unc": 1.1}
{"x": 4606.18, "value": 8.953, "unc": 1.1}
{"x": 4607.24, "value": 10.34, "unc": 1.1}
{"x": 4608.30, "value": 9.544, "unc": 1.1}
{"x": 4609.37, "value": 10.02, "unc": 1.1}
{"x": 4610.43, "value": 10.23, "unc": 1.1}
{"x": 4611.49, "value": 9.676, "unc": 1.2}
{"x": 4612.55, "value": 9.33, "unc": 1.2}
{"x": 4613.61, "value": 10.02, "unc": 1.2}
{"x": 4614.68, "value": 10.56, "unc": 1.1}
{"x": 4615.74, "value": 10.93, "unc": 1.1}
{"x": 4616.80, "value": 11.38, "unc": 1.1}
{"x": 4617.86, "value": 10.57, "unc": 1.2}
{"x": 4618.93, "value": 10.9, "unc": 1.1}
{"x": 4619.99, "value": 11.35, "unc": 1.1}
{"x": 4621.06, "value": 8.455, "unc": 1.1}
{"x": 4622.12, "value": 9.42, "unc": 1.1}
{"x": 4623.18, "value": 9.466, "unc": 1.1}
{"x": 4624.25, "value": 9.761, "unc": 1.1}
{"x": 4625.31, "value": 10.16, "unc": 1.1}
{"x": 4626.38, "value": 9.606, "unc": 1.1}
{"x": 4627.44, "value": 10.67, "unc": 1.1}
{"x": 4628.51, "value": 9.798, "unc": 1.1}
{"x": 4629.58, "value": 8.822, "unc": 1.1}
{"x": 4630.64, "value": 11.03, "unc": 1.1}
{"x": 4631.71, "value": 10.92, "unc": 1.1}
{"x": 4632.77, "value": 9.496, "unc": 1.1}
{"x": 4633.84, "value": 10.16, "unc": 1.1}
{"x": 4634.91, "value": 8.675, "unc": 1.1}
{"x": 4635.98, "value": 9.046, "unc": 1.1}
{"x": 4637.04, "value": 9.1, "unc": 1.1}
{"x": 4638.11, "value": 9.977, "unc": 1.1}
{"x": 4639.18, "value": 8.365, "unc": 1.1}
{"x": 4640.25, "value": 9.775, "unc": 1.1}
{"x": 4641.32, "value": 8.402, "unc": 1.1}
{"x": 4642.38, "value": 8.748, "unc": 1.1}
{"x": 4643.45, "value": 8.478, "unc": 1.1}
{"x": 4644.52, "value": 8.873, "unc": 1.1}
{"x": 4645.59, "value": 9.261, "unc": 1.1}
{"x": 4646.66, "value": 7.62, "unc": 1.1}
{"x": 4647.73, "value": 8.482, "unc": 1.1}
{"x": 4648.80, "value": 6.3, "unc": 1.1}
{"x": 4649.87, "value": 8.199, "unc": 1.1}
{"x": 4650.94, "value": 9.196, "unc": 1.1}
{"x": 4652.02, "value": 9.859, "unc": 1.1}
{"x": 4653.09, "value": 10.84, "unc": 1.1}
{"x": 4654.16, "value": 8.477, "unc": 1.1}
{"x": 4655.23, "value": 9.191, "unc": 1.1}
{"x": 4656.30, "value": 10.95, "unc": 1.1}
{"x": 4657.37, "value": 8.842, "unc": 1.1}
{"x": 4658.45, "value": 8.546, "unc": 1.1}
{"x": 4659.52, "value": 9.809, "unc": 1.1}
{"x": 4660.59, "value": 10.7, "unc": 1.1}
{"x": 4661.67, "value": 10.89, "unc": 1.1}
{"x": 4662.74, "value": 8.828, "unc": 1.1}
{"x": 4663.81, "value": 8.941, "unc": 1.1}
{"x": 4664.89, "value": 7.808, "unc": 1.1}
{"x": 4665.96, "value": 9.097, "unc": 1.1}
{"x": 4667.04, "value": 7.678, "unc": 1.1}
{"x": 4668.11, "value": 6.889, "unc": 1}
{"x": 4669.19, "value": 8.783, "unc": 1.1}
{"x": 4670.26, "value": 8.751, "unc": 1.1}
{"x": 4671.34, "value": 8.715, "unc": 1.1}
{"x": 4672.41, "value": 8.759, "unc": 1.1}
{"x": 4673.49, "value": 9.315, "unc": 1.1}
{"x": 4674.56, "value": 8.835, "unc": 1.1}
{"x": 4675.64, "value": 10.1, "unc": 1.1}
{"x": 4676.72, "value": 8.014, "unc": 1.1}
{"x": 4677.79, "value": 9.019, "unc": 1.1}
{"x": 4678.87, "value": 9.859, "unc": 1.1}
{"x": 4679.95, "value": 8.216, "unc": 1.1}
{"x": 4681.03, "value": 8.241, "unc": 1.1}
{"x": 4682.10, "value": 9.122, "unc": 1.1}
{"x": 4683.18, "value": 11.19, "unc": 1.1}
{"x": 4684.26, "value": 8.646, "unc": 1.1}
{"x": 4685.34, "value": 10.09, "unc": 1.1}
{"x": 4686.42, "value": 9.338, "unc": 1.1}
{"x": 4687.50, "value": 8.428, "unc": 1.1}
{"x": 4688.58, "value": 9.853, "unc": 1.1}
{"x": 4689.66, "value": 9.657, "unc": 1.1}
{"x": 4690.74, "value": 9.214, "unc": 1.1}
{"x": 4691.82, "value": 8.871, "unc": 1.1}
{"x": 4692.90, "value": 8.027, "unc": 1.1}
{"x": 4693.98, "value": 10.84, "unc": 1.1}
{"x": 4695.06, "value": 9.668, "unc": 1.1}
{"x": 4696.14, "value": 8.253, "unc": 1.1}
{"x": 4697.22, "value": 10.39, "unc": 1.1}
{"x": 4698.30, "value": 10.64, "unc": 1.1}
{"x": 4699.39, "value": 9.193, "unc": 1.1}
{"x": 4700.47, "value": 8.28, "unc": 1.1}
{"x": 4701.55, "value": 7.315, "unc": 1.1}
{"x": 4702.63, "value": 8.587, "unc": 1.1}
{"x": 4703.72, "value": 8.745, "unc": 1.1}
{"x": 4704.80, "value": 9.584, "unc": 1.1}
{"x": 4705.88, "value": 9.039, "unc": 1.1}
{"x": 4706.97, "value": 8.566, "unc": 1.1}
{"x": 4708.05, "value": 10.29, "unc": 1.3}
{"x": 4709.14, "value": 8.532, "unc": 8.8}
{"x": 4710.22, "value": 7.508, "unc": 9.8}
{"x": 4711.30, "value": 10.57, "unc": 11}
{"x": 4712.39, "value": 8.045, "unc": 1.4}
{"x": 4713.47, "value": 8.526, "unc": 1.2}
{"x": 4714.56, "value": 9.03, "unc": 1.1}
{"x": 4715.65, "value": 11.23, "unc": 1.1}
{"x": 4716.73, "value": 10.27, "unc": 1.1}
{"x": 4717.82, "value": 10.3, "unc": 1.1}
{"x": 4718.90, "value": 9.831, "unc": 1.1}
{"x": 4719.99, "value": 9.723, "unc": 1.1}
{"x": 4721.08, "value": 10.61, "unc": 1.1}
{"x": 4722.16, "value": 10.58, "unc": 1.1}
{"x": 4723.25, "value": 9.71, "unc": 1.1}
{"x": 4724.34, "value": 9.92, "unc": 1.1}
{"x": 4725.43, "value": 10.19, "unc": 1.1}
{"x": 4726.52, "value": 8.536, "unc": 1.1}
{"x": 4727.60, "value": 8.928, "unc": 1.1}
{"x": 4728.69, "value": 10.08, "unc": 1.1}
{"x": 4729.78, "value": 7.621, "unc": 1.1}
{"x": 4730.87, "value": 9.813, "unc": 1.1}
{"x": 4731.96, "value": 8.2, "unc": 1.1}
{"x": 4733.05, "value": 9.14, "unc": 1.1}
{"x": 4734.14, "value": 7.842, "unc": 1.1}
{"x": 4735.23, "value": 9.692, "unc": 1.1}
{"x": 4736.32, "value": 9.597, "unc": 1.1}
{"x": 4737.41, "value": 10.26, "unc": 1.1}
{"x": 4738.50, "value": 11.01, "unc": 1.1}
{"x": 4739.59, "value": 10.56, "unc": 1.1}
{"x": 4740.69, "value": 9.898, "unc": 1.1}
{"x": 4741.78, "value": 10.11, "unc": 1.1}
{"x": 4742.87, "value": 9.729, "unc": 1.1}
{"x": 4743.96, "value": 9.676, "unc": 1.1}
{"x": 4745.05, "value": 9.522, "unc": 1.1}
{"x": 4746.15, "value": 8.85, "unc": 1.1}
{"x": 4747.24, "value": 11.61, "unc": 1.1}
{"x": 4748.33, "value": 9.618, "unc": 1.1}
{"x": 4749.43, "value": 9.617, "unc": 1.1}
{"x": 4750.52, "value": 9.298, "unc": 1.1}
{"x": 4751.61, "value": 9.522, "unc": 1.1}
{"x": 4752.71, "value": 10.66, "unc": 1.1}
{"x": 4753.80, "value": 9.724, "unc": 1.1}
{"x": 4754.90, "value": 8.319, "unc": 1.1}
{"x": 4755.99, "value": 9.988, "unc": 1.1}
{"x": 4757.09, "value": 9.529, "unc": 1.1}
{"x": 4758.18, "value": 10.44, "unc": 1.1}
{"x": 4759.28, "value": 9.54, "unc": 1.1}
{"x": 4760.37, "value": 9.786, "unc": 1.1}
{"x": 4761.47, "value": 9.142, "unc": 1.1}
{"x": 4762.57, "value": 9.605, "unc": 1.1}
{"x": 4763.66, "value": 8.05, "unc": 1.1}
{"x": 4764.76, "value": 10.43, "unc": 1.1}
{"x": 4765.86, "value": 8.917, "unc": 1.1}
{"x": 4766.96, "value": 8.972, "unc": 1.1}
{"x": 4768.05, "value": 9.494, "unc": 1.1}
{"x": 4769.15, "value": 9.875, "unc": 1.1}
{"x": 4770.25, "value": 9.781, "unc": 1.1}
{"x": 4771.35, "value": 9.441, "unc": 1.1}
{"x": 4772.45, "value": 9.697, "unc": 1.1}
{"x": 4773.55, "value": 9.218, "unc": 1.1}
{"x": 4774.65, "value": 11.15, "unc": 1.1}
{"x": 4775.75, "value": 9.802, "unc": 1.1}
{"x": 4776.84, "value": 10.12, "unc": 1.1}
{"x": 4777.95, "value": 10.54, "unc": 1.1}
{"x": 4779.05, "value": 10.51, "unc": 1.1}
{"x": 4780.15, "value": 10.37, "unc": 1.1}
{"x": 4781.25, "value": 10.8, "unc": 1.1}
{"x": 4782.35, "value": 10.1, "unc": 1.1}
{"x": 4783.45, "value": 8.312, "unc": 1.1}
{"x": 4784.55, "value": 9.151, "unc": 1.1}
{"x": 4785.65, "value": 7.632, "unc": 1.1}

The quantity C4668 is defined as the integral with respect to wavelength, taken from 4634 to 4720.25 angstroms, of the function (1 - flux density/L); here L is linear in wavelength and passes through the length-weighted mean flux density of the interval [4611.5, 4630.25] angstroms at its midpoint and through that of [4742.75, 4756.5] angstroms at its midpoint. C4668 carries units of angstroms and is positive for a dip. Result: 7.0 angstroms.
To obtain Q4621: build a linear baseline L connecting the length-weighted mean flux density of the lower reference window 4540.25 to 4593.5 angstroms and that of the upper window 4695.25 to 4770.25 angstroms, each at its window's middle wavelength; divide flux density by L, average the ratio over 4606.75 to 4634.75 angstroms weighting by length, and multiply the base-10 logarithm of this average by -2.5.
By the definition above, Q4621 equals -0.10 mag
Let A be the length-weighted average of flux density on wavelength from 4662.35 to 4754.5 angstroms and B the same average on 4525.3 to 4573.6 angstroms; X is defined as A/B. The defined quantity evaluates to 1.06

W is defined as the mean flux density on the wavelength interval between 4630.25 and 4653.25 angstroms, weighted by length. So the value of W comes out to 9.09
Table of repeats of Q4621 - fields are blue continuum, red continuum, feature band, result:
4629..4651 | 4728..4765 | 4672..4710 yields 0.02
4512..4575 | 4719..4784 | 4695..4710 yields 0.06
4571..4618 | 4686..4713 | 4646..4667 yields 0.02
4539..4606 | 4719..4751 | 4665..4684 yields 0.07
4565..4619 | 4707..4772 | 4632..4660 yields 0.05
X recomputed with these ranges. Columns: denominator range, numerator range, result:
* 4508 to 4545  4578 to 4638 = 1.09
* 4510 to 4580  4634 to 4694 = 1.01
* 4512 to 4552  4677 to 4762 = 1.10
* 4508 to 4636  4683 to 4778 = 1.03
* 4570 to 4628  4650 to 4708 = 0.97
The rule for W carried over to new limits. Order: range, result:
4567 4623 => 9.44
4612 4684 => 9.33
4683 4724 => 9.39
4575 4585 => 9.34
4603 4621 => 10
